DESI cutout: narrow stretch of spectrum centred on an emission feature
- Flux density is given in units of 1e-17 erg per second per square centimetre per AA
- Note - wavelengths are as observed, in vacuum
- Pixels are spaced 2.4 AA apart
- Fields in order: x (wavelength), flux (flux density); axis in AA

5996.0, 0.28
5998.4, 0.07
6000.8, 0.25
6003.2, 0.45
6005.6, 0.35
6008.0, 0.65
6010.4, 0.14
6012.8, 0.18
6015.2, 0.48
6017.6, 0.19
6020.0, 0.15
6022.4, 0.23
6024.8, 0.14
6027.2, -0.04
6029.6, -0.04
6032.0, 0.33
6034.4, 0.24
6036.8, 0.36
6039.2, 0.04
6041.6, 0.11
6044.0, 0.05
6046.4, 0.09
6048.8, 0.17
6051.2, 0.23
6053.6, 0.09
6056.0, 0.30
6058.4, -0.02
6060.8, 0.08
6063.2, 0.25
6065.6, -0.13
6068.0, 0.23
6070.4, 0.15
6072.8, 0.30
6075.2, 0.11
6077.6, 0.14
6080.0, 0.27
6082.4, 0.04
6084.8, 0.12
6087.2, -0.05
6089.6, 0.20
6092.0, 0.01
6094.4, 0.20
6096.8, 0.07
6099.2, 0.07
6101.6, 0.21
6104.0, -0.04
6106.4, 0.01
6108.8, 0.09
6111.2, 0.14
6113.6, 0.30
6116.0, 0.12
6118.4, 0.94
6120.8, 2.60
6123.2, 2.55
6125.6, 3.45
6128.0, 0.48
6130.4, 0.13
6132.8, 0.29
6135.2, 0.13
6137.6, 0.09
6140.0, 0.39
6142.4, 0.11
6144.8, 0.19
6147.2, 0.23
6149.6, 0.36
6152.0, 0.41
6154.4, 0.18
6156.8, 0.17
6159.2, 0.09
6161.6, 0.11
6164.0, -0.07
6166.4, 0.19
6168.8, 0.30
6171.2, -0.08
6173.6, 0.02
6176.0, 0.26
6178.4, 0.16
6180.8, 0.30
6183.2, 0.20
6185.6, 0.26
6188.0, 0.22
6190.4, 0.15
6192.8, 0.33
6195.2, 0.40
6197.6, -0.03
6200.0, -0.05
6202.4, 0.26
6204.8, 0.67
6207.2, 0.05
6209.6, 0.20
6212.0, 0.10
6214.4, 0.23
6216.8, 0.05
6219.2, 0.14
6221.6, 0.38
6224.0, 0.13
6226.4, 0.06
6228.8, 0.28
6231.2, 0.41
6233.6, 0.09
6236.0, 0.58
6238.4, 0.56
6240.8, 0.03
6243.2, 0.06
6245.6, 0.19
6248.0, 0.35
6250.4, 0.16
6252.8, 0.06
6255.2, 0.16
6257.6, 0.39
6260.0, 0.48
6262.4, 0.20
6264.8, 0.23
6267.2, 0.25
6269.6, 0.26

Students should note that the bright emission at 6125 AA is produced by [O II]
